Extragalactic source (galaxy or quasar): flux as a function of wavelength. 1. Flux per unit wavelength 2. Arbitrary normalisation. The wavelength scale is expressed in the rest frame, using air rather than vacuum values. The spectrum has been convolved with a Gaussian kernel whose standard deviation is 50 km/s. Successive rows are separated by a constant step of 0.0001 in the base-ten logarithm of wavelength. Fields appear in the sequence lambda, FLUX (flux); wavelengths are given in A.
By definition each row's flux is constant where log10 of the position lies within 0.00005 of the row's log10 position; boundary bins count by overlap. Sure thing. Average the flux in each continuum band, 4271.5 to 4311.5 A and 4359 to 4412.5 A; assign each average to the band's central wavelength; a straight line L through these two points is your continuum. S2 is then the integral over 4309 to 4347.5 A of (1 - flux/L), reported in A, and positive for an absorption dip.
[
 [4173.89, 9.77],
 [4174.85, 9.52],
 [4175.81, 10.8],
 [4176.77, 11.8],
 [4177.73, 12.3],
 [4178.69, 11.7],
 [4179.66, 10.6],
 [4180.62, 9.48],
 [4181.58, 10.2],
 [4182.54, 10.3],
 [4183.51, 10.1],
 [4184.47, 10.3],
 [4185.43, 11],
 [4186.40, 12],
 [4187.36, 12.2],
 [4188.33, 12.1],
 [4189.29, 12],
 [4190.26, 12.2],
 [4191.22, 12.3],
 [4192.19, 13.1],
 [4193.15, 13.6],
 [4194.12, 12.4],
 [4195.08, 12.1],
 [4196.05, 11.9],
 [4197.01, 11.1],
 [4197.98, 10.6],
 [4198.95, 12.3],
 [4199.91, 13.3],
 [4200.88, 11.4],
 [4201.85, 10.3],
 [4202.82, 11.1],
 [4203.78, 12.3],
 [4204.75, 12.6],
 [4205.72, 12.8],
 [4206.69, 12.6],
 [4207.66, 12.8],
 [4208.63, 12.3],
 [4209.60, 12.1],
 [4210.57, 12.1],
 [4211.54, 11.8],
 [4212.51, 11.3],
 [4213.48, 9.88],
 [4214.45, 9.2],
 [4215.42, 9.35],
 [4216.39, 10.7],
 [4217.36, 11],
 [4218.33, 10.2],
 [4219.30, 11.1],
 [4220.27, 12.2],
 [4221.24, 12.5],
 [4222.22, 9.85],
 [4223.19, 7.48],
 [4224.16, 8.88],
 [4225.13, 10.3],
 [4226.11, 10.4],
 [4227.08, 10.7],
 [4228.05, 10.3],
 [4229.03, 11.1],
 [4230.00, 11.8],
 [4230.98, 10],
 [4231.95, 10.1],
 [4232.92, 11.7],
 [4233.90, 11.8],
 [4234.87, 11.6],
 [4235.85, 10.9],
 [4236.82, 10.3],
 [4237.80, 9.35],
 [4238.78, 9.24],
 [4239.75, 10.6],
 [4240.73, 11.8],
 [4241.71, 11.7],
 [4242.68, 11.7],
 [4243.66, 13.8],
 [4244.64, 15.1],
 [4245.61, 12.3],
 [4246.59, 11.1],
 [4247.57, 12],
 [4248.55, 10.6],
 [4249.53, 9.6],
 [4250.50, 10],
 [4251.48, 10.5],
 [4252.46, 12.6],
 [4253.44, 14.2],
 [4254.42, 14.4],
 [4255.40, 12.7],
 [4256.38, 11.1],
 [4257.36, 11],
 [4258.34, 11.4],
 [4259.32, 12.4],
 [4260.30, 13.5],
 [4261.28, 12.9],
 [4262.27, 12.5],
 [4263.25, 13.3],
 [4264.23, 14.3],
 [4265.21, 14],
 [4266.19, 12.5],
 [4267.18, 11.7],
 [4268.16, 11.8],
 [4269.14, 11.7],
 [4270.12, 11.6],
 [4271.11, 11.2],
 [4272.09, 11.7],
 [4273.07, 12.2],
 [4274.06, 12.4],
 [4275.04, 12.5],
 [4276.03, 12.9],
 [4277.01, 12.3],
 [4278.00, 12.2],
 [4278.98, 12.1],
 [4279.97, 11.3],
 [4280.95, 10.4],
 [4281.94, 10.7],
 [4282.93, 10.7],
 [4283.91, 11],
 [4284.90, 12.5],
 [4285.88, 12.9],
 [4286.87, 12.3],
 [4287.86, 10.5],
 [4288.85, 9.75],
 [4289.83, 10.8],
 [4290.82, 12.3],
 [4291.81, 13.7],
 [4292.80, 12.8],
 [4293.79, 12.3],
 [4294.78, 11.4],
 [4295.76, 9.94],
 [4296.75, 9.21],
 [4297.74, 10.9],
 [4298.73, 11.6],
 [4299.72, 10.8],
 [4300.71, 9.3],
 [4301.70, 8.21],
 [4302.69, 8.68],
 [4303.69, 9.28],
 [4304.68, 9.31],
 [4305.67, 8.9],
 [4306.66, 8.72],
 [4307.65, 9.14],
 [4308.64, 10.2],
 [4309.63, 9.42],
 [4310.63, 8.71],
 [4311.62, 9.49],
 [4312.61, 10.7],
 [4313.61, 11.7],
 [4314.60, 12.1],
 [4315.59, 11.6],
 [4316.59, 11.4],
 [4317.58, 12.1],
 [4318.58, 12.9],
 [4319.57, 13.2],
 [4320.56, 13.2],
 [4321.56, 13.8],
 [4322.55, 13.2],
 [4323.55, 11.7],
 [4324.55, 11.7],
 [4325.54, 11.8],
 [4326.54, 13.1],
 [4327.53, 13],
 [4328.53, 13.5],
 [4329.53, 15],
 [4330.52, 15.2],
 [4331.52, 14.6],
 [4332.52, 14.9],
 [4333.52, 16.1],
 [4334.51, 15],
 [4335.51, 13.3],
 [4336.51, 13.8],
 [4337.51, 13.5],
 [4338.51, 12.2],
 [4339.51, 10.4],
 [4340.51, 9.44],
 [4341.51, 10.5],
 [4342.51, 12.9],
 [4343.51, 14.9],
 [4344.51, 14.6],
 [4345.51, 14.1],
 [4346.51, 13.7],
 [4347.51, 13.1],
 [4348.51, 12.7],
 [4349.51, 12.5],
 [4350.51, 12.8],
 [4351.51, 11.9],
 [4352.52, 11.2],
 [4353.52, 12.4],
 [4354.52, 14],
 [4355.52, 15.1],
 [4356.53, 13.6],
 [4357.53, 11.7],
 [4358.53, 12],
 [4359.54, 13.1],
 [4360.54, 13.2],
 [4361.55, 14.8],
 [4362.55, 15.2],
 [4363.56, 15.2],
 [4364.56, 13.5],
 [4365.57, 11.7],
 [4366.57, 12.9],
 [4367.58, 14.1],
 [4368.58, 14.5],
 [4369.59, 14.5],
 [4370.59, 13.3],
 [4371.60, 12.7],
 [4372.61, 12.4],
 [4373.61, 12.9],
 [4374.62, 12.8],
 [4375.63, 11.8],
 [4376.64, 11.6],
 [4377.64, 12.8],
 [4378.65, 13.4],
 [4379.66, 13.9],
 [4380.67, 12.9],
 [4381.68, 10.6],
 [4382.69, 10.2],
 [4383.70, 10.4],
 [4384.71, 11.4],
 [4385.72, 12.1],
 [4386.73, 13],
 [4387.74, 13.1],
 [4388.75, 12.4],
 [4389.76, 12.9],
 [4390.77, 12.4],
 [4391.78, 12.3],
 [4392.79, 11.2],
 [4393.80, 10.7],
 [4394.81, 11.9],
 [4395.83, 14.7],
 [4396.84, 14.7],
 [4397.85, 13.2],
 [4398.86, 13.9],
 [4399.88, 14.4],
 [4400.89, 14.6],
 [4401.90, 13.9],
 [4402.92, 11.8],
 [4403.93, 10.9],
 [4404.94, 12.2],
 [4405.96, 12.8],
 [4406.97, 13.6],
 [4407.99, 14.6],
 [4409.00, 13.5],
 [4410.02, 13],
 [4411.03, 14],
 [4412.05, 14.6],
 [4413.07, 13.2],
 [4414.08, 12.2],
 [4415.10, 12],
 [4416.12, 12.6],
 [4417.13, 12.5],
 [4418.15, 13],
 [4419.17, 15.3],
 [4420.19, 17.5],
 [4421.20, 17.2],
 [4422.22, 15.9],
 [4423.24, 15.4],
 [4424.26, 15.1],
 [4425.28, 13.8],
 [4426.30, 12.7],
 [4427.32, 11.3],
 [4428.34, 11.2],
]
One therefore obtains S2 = -3.2 A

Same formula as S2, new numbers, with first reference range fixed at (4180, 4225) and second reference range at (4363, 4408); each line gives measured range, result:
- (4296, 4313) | 3.6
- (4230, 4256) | 0.3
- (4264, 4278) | -0.5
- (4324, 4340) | -1.5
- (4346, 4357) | -0.4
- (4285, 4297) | 0.5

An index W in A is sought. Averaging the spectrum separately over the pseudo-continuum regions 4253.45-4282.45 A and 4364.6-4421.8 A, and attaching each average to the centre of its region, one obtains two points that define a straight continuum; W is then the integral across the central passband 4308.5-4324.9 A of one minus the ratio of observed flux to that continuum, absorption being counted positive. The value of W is 1.2 A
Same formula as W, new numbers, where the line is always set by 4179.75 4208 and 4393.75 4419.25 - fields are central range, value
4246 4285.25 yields 0.8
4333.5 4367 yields -0.7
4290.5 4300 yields 0.7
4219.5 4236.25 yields 1.8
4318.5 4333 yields -0.8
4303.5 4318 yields 2.7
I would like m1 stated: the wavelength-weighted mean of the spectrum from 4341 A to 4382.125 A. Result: 13.1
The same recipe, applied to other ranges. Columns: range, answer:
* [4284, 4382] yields 12.3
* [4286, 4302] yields 11.1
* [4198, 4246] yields 11.2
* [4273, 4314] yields 10.8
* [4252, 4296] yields 12.1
